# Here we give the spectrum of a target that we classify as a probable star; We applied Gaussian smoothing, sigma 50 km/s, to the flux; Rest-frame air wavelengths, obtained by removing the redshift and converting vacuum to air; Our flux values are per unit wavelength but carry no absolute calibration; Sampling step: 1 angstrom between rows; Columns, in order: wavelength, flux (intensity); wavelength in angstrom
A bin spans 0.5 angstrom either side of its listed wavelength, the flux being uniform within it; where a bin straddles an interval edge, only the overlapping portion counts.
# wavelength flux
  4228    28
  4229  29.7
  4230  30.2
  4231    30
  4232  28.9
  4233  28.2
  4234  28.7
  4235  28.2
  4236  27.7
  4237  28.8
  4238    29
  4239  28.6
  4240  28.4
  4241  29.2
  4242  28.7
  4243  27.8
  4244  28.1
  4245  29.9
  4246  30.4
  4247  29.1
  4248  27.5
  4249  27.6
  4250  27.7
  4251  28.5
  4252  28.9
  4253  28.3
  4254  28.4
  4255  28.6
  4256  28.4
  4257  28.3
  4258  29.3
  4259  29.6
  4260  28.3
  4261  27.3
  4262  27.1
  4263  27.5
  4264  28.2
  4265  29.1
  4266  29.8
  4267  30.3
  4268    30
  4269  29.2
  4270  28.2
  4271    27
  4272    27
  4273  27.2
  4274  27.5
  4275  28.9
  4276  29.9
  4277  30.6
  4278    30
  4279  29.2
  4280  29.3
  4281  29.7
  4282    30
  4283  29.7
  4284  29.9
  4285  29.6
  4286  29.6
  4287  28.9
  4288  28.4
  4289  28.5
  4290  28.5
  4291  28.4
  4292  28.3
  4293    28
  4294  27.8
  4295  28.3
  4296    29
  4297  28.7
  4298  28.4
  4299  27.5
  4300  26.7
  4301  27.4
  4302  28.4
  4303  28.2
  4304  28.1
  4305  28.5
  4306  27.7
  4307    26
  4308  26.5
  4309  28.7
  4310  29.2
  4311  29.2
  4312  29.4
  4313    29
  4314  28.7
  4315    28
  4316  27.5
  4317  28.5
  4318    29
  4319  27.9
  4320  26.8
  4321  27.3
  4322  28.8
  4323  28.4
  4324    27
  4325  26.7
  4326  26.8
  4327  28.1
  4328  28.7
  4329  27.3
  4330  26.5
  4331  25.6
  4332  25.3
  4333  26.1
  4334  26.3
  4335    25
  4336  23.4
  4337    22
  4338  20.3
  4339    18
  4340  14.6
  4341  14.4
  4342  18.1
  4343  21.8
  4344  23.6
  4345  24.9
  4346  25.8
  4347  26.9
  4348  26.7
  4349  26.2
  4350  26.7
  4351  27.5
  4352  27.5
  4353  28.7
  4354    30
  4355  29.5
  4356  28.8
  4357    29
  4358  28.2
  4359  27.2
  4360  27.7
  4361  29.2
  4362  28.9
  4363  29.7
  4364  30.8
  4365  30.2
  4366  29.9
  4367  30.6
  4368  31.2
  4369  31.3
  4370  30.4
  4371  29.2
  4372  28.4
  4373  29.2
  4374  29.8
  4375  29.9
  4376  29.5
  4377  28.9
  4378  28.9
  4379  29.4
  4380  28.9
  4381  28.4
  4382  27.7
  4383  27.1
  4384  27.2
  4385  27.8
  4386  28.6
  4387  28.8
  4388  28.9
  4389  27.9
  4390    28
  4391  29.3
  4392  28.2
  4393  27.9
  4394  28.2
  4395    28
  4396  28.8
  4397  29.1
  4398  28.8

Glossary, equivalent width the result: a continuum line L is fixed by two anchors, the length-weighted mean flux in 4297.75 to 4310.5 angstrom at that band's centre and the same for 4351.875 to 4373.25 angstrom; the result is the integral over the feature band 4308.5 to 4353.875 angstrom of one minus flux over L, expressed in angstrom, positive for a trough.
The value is 4.2 angstrom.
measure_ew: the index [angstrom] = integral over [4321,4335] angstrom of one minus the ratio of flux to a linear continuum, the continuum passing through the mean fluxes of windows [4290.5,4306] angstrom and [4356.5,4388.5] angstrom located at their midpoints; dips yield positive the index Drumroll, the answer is 0.7 angstrom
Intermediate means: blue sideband 28.1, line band 27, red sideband 29.1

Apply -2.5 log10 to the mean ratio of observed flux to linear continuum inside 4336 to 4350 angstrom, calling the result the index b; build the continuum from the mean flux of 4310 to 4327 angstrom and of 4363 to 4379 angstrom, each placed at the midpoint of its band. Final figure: 0.30 mag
